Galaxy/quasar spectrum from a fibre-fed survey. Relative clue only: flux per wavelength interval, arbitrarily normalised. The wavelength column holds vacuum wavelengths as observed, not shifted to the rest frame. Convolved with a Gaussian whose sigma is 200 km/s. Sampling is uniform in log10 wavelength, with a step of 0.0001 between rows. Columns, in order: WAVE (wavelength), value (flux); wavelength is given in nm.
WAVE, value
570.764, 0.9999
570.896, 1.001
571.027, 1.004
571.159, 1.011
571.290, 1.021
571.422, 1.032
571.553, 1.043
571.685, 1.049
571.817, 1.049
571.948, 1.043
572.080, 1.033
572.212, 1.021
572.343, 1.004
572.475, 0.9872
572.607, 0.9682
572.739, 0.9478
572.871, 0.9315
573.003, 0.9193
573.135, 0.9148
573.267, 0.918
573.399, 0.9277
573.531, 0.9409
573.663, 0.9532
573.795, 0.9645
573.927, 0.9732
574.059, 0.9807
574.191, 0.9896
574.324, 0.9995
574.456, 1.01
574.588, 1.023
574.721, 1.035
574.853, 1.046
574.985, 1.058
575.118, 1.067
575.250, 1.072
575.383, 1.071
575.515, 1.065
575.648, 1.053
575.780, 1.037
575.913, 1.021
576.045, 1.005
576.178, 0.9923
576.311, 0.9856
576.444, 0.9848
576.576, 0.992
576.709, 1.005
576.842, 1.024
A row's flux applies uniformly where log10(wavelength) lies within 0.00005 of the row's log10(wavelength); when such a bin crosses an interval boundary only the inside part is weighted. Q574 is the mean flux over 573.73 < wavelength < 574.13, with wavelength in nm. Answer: 0.974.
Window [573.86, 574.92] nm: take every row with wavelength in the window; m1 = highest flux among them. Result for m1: 1.046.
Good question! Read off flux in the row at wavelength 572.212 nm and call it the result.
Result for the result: 1.021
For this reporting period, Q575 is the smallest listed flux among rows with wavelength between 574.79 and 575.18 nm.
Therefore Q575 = 1.046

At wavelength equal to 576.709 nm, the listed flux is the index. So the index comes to 1.005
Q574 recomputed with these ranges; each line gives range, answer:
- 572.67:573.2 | 0.928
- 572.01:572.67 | 1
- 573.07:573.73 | 0.931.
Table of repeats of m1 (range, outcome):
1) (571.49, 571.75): 1.049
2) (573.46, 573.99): 0.9732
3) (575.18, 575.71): 1.072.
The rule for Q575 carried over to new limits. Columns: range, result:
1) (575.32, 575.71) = 1.053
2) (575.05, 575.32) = 1.067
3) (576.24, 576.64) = 0.9848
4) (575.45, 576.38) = 0.9856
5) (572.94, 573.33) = 0.9148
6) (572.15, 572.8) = 0.9478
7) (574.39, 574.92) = 1.01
